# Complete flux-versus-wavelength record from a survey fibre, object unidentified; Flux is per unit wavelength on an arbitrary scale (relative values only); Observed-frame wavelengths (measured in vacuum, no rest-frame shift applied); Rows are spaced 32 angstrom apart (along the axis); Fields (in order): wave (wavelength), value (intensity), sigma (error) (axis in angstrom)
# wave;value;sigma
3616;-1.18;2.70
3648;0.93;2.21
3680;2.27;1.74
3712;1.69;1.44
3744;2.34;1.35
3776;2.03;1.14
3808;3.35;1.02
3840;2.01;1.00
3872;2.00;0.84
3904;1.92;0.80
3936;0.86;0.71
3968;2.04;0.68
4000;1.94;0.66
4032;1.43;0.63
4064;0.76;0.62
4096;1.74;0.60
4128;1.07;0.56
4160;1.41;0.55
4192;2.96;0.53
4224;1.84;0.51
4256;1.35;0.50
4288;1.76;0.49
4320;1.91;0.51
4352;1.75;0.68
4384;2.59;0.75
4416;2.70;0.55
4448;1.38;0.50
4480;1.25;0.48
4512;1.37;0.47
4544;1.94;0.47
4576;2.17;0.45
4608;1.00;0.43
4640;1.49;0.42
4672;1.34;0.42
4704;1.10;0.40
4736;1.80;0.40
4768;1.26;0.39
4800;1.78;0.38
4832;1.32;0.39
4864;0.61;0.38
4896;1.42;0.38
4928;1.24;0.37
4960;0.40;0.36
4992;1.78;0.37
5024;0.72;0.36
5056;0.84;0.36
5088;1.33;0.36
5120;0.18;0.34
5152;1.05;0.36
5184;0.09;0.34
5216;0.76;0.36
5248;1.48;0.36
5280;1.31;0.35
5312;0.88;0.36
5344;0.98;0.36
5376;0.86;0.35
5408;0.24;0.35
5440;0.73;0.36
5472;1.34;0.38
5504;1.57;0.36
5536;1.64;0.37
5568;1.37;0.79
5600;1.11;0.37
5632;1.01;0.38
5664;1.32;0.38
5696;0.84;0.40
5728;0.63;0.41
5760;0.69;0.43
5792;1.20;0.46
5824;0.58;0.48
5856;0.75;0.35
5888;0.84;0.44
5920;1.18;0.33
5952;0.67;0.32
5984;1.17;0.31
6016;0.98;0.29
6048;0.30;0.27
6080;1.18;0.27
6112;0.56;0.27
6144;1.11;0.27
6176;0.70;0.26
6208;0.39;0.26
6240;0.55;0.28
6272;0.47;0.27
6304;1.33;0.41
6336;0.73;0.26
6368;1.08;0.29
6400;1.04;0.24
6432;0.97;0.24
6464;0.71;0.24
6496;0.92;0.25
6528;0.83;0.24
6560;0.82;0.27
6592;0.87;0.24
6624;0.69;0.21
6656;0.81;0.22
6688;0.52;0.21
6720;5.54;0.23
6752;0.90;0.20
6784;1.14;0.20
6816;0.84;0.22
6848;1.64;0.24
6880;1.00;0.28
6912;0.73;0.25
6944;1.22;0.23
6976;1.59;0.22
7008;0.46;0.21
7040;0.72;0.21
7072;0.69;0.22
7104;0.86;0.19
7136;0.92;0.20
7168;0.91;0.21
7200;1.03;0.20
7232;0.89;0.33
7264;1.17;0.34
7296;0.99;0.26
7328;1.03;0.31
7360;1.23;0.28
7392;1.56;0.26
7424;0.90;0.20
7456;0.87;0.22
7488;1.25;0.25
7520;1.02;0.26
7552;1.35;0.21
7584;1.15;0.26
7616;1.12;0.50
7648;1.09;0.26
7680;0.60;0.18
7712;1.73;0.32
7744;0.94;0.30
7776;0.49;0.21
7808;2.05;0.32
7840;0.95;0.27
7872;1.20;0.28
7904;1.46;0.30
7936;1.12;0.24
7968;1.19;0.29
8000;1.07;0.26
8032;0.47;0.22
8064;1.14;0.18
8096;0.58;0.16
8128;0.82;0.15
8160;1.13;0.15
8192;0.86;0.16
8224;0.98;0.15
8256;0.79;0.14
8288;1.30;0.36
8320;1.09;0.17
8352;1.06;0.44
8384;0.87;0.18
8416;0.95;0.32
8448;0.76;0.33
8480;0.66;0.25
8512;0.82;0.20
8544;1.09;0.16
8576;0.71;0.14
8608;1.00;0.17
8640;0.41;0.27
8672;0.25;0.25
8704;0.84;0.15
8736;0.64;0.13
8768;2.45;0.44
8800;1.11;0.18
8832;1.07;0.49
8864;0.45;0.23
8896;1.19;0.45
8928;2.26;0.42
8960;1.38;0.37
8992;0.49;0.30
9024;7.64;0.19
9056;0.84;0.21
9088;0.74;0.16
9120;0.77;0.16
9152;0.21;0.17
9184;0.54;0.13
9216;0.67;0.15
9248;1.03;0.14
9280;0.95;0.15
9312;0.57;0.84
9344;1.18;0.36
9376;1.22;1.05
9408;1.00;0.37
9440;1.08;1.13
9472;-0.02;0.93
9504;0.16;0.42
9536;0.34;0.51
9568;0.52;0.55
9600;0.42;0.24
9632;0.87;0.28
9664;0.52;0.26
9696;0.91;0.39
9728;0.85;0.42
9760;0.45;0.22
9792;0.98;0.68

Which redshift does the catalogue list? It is 0.80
